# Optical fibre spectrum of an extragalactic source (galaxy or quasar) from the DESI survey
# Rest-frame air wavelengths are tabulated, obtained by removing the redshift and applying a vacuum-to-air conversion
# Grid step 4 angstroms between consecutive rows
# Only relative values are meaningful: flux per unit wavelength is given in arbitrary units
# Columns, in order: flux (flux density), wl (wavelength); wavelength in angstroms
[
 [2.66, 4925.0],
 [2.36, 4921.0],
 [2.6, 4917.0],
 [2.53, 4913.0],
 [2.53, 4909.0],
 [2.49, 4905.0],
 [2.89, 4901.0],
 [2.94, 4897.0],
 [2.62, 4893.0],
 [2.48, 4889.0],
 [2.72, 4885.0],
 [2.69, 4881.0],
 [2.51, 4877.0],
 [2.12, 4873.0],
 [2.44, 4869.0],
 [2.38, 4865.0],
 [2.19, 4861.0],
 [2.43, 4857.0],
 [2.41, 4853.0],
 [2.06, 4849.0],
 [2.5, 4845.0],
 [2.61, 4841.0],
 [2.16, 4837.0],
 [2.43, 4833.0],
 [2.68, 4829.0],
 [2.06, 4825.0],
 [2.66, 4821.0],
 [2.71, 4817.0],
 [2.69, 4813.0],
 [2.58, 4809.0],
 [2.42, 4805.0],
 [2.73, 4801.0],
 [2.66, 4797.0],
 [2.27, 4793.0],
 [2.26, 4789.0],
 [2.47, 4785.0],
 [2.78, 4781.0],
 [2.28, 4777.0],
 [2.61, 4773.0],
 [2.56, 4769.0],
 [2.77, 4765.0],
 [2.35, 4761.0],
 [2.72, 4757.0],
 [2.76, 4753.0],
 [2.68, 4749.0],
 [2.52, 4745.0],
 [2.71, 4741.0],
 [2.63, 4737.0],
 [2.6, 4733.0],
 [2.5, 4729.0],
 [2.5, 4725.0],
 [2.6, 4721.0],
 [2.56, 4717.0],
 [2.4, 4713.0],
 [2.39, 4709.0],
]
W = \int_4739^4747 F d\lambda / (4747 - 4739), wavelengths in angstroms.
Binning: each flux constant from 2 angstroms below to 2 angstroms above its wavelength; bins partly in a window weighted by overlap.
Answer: 2.62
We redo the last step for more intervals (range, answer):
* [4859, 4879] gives 2.33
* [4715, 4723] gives 2.58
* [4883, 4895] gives 2.61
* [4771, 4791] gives 2.48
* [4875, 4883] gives 2.6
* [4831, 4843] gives 2.4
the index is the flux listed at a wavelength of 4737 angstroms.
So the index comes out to 2.63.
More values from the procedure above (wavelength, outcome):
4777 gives 2.28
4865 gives 2.38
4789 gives 2.26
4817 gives 2.71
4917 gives 2.6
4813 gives 2.69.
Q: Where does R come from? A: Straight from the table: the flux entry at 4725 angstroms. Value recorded 2.5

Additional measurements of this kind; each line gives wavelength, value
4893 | 2.62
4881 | 2.69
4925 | 2.66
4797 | 2.66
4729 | 2.5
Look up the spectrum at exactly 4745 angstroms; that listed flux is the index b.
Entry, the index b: 2.52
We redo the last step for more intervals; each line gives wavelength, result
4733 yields 2.6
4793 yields 2.27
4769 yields 2.56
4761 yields 2.35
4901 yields 2.89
